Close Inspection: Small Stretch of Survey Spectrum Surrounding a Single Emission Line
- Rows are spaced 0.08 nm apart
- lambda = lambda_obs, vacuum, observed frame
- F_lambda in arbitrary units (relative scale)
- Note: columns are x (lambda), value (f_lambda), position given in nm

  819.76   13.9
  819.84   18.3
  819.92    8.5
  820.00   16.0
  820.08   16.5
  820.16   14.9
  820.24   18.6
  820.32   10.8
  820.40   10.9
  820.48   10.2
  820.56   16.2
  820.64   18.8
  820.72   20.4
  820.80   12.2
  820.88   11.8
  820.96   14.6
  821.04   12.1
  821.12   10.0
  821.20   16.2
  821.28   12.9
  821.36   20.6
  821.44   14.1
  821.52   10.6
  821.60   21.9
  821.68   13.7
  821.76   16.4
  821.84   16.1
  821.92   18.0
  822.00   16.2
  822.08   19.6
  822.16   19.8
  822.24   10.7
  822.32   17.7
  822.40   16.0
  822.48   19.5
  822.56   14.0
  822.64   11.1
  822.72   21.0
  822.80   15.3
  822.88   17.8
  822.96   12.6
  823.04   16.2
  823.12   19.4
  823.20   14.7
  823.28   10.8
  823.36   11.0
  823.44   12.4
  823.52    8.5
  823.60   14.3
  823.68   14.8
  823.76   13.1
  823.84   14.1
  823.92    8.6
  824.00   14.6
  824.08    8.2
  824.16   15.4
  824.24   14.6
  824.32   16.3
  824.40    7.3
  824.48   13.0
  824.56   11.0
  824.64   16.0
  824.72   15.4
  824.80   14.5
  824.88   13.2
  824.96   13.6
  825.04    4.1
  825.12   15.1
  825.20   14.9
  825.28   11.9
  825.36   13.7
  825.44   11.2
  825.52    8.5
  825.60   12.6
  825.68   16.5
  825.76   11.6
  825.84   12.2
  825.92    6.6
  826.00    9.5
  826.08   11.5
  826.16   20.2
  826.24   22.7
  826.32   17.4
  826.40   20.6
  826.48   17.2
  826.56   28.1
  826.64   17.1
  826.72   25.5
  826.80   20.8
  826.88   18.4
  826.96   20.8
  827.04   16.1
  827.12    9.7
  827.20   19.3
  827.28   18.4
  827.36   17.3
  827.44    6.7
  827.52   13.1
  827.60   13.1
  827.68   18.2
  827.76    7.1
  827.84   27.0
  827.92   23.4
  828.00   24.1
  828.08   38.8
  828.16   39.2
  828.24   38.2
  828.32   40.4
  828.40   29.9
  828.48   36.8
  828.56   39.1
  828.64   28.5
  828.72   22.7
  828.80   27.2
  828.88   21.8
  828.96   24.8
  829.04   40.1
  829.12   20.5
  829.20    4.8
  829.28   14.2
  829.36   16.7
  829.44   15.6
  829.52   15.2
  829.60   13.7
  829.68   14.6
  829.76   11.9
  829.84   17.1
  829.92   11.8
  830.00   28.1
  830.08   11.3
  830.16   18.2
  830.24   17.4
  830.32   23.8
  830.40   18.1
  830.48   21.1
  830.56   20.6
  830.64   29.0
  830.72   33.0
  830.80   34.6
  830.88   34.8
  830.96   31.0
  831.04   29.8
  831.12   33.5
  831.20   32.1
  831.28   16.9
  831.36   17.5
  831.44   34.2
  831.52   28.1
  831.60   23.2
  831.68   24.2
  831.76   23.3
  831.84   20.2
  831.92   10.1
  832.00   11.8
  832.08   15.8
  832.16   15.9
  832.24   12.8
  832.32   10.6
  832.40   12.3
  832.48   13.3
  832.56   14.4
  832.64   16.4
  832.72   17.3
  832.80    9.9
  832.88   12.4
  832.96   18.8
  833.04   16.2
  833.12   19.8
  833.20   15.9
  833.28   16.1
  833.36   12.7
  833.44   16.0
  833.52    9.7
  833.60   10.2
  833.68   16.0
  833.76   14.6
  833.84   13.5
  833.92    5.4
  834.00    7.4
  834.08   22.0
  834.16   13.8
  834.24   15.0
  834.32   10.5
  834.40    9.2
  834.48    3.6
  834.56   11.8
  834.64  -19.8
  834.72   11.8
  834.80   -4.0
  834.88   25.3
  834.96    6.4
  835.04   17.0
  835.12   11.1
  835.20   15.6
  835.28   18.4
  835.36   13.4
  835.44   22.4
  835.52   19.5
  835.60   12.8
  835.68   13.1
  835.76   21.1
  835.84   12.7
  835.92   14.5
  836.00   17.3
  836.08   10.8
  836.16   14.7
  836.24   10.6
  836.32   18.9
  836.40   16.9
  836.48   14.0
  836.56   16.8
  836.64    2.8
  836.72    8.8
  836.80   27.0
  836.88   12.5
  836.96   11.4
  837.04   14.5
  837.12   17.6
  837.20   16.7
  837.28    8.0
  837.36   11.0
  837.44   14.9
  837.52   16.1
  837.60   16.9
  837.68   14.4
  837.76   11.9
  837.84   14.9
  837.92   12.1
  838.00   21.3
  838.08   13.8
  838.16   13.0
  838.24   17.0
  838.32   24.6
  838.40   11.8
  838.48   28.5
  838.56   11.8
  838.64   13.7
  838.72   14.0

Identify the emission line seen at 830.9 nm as [N II] 6583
